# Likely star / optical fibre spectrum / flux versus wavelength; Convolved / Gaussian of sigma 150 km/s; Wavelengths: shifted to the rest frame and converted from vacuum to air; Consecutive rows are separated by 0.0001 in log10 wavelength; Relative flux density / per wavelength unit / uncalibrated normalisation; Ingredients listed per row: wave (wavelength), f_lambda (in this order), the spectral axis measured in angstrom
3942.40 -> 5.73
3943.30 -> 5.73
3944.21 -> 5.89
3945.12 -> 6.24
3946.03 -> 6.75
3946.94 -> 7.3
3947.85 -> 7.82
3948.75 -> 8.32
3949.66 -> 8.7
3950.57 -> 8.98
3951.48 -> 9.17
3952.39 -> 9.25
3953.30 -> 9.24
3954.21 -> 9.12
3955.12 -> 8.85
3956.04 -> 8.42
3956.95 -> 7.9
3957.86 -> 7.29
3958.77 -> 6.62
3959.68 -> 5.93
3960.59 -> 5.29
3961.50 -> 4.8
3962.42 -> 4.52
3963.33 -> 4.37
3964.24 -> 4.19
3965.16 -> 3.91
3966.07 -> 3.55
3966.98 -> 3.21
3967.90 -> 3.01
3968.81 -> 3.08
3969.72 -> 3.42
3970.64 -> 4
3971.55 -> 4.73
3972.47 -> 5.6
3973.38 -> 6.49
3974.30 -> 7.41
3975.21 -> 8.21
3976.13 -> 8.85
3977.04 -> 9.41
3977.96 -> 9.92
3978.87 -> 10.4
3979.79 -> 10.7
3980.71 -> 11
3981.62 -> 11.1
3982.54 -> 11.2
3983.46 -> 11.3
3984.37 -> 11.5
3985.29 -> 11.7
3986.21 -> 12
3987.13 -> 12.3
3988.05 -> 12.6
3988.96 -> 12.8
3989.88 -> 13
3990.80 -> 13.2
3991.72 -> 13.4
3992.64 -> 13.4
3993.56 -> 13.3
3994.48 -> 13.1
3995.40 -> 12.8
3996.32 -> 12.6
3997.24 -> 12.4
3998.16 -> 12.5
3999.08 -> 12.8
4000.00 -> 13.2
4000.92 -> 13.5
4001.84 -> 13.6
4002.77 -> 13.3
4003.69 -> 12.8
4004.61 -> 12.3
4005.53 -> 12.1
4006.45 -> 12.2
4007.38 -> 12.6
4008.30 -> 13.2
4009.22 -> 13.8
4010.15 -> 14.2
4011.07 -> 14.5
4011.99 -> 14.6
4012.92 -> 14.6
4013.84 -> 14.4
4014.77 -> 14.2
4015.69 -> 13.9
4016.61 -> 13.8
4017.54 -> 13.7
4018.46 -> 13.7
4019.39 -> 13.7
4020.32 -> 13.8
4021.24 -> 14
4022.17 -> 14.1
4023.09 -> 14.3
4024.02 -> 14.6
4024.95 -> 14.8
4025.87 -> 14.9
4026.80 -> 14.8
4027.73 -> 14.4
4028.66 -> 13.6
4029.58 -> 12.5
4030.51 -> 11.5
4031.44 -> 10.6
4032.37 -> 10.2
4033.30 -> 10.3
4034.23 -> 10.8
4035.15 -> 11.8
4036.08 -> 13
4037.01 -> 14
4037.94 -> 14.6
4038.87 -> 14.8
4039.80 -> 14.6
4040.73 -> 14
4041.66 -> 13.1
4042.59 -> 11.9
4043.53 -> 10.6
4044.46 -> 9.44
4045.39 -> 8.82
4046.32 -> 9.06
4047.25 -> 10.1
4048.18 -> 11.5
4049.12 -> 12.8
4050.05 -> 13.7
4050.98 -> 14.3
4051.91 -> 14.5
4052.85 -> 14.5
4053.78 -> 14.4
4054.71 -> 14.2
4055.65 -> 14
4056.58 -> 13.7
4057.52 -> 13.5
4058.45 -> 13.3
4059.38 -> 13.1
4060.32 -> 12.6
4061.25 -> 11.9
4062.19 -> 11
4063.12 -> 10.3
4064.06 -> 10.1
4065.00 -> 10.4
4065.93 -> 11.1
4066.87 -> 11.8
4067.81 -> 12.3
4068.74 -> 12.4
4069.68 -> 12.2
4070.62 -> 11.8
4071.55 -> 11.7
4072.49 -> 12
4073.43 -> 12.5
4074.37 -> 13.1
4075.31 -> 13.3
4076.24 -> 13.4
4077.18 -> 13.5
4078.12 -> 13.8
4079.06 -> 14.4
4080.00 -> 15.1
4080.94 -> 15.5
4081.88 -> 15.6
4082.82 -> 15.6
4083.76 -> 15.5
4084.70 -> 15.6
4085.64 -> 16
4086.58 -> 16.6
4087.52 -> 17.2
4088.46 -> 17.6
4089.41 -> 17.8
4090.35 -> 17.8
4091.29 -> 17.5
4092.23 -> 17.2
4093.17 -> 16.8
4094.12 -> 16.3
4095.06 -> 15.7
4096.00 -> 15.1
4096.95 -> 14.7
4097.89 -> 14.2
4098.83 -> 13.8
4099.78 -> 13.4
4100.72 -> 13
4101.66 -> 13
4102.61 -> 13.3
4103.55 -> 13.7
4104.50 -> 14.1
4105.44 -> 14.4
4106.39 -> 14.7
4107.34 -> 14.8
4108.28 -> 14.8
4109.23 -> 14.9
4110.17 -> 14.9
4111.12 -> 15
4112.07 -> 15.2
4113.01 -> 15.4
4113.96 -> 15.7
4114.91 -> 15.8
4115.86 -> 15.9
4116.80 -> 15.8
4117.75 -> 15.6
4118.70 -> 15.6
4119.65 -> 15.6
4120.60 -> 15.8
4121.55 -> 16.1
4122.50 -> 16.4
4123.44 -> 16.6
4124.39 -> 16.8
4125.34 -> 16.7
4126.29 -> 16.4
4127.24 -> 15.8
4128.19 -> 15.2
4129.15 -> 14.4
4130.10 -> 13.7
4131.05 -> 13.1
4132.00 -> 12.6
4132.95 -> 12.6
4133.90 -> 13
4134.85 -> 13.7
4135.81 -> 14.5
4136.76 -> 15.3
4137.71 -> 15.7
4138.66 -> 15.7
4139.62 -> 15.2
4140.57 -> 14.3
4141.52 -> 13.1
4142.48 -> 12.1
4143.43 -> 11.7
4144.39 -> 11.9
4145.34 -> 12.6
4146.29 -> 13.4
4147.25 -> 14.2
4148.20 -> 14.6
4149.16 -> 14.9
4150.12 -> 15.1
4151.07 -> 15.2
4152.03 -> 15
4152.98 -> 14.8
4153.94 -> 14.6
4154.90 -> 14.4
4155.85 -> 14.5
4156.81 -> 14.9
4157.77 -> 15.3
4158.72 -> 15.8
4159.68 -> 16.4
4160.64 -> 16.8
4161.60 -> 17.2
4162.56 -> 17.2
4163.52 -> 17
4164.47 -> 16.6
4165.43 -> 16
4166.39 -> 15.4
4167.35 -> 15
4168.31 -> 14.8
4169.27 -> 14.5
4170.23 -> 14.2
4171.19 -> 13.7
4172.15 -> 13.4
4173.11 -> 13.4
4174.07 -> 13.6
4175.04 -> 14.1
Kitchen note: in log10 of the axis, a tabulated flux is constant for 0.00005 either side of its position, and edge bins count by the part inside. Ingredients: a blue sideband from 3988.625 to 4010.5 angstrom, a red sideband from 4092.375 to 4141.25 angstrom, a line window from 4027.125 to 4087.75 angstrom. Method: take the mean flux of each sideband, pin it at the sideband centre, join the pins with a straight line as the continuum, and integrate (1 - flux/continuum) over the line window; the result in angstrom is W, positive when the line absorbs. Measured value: 4.57 angstrom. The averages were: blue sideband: 13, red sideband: 14.9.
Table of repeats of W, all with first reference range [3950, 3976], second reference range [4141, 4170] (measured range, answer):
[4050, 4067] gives -3.81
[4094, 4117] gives -3.83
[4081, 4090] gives -3.62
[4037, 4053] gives -4.34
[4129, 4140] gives -0.17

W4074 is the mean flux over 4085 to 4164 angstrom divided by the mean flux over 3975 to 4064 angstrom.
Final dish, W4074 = 1.2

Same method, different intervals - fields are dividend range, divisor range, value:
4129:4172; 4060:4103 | 1.04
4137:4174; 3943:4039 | 1.39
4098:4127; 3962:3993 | 1.77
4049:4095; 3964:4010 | 1.36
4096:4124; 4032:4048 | 1.26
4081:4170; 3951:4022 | 1.46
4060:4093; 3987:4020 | 1.05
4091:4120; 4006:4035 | 1.12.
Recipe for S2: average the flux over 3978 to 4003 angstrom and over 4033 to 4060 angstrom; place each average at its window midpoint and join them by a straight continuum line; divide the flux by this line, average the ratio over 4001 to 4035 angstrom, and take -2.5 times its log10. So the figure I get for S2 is -0.07 mag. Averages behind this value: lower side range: 12.3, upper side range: 12.7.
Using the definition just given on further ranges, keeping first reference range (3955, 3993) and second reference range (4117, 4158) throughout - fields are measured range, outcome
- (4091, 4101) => -0.18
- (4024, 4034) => -0.23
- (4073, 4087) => -0.18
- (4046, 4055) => -0.16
